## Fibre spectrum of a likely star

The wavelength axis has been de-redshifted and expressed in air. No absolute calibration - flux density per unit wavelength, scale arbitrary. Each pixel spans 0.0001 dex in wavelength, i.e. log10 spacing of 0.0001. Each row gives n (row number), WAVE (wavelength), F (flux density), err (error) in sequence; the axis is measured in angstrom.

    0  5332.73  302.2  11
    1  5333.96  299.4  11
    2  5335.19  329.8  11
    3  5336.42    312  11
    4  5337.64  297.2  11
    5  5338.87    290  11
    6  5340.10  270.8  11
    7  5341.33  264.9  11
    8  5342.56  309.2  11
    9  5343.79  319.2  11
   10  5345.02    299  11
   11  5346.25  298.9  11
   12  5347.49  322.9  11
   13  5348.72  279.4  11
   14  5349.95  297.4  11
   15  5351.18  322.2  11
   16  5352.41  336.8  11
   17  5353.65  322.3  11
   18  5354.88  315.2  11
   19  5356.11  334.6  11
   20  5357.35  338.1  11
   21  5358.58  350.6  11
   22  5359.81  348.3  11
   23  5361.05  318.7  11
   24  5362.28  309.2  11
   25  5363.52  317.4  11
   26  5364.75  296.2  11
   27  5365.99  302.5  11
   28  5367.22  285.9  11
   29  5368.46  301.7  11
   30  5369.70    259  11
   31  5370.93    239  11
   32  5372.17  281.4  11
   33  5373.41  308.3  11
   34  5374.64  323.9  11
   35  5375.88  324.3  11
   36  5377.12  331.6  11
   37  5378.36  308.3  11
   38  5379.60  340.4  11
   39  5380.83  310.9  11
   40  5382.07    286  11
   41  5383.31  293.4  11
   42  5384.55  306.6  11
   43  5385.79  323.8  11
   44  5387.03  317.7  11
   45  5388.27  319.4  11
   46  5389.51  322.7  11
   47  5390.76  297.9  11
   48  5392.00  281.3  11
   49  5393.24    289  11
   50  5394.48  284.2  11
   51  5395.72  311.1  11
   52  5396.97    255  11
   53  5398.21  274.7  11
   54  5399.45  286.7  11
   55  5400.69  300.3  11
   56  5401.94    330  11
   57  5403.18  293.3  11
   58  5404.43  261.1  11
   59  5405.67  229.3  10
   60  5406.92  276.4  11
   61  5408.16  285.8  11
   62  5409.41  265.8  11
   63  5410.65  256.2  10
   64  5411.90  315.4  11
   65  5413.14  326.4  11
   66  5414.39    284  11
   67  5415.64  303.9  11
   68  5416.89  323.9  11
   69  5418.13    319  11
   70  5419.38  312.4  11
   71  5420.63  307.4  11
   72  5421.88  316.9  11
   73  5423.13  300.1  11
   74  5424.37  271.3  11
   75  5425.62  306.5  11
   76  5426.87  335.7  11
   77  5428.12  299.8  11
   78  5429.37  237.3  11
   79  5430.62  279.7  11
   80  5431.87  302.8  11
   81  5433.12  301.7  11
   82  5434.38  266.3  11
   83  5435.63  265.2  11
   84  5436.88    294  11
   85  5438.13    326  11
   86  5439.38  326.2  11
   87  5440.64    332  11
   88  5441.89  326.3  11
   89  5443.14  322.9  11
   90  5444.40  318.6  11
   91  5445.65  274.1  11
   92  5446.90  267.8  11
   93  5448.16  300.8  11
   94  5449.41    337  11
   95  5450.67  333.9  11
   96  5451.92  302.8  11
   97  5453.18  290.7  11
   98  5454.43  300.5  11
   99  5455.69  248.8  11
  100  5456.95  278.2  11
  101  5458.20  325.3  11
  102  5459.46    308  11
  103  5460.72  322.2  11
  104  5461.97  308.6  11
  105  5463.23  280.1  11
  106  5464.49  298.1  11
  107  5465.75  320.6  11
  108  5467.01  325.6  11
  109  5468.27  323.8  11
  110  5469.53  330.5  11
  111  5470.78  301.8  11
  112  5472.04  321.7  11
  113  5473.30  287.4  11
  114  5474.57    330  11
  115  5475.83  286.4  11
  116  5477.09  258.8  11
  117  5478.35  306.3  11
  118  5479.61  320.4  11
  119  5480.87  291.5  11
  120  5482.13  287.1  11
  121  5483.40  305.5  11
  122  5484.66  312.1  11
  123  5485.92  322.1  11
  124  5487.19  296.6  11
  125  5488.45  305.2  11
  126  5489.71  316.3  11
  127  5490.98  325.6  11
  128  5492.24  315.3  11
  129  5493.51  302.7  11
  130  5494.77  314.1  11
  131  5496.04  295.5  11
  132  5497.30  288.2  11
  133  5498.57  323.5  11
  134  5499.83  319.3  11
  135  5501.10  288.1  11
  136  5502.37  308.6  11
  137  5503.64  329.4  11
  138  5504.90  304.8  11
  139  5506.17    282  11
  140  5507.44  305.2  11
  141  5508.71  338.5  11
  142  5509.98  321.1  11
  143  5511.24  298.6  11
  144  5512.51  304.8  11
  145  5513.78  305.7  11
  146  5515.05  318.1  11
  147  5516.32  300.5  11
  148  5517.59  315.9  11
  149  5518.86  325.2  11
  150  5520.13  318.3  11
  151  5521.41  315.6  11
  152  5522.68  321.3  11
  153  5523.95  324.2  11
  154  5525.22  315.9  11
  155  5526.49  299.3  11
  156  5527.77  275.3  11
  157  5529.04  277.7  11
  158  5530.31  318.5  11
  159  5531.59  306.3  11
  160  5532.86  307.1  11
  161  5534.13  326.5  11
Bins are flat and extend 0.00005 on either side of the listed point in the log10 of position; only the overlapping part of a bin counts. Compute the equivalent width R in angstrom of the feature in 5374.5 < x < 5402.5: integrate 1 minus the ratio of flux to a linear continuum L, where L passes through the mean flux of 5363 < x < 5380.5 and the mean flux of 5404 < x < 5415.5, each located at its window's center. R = -1.2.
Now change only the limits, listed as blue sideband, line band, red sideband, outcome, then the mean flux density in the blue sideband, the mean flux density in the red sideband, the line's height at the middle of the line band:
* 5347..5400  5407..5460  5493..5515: 1.3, 306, 308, 307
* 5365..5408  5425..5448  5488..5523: 0.2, 296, 311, 302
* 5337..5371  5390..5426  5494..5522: 1.8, 306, 310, 308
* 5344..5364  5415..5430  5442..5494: 0.4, 319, 305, 311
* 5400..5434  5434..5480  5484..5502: -0.4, 294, 309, 302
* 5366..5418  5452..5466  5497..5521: 0.3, 296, 311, 304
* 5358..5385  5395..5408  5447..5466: 1.0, 307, 302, 305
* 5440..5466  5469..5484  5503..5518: 0.2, 304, 310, 307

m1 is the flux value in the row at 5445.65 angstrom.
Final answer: 274.1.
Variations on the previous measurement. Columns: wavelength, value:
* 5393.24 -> 289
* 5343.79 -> 319.2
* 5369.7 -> 259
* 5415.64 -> 303.9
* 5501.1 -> 288.1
